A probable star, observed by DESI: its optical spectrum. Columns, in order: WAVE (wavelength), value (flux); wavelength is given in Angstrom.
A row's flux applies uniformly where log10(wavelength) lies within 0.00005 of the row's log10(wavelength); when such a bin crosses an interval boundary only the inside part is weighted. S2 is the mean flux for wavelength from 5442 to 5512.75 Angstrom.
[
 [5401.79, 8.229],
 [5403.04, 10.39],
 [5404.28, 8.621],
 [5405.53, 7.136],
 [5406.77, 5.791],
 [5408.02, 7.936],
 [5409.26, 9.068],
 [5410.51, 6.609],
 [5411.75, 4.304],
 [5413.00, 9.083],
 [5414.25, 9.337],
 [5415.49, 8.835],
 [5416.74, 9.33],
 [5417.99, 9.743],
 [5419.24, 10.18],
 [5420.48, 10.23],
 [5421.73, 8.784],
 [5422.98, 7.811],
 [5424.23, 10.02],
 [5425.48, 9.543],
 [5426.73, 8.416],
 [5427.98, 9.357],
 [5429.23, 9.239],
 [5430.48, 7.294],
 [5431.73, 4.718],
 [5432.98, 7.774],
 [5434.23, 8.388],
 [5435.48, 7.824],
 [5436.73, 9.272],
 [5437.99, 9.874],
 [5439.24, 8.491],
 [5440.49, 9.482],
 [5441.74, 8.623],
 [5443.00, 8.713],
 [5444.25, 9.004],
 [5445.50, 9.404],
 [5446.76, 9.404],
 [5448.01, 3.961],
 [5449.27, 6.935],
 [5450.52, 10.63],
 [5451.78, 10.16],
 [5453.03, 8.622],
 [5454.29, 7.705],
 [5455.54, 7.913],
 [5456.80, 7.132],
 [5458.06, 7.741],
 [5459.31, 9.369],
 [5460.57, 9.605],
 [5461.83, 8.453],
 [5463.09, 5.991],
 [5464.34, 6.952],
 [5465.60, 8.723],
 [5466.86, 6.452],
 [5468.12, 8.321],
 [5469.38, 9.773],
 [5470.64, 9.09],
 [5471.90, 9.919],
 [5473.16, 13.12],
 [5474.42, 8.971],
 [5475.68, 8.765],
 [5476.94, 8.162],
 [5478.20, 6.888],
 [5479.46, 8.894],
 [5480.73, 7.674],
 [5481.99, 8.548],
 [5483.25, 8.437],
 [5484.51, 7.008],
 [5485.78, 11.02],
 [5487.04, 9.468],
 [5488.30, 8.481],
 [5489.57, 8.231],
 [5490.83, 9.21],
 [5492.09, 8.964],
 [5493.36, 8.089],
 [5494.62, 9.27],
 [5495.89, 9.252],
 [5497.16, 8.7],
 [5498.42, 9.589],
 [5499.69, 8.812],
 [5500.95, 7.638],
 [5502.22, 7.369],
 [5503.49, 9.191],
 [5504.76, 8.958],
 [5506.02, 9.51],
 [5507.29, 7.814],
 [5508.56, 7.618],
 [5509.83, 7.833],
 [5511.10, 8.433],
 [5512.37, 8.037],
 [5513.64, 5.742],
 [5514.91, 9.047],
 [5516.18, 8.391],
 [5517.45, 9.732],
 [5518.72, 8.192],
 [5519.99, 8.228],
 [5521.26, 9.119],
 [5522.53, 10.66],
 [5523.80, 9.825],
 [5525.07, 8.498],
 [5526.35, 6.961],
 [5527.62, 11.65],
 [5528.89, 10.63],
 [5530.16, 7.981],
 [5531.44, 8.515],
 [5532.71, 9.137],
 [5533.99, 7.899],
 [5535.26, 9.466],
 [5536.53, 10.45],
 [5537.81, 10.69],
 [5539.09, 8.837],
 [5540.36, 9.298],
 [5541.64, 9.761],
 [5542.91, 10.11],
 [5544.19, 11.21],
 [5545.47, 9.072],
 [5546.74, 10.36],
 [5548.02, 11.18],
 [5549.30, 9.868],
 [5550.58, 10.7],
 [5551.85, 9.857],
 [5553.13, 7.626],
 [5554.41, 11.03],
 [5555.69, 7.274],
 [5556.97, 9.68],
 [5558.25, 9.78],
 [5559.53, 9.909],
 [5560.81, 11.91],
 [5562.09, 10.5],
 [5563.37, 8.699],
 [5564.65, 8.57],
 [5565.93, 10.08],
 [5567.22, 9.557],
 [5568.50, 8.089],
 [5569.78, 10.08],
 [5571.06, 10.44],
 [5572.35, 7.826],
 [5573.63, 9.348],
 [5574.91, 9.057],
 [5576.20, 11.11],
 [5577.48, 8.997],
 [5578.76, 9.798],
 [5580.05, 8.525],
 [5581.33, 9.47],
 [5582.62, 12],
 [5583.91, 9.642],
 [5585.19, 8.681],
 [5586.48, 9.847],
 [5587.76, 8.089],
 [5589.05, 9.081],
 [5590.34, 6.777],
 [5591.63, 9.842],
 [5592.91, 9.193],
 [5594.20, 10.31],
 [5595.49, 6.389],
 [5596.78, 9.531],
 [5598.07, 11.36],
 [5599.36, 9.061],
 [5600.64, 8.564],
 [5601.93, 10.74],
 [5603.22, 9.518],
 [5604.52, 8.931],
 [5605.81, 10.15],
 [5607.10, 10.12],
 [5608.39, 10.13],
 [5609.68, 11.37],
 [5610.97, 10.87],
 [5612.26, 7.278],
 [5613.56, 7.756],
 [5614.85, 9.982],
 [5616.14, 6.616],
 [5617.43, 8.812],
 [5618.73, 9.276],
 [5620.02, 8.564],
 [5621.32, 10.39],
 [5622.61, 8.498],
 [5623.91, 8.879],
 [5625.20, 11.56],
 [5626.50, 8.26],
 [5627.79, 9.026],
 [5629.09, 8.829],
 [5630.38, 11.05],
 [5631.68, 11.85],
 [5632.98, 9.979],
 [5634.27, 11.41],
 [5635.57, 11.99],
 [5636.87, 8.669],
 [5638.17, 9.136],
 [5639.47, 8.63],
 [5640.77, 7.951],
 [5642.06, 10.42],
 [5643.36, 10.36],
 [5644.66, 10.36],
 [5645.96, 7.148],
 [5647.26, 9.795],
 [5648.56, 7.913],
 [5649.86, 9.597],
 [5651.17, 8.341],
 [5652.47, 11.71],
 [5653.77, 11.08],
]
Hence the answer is 8.54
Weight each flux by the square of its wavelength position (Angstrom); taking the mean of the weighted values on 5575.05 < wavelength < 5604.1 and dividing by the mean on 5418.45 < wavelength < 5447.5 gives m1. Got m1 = 1.1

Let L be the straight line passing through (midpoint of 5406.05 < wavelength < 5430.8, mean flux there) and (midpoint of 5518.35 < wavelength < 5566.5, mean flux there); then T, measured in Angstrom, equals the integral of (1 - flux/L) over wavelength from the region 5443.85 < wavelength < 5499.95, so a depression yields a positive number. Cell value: 2.5 Angstrom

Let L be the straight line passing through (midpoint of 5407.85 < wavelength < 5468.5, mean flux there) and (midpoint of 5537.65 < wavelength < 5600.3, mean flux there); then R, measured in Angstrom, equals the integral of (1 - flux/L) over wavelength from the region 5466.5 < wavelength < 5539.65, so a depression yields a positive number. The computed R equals 1.1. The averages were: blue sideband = 8.39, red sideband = 9.54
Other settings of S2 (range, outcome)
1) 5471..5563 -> 9.12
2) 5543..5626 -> 9.49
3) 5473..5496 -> 8.77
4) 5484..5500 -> 8.94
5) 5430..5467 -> 8.18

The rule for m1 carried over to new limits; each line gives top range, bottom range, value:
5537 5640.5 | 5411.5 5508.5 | 1.16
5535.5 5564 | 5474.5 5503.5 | 1.18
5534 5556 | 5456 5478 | 1.17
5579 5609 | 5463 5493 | 1.13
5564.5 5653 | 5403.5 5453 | 1.19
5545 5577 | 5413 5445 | 1.15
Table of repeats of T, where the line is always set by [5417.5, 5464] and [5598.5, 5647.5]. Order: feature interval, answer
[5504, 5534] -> 0.9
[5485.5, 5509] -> 0.2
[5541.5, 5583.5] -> -2.5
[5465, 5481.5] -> -0.2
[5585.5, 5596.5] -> 0.7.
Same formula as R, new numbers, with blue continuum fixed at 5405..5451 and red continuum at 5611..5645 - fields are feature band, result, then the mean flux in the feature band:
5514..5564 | -2.92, 9.51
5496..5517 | 1.15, 8.33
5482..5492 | -0.14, 8.83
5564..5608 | -0.68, 9.38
